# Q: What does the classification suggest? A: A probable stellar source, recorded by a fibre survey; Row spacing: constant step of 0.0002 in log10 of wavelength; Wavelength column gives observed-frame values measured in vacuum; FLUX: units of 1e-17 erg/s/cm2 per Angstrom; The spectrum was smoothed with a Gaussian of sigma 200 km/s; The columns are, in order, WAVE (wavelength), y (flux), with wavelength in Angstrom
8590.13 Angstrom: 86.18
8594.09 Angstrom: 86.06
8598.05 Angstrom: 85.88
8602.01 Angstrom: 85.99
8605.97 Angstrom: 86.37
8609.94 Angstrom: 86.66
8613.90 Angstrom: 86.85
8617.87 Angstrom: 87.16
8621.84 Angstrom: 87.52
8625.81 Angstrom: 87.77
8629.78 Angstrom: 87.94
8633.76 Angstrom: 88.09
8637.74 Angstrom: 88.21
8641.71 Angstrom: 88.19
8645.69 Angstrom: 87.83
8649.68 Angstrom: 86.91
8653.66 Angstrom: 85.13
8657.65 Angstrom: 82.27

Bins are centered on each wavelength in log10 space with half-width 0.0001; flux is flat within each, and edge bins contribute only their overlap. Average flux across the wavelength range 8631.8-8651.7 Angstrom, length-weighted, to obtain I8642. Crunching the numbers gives 87.9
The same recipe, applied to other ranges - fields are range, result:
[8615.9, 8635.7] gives 87.7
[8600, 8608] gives 86.1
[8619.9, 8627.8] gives 87.7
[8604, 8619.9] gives 86.7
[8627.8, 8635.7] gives 88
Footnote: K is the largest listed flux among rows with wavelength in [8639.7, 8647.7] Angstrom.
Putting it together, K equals 88.19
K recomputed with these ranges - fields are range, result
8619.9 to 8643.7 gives 88.21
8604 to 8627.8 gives 87.77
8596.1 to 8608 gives 86.37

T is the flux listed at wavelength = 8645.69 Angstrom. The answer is 87.83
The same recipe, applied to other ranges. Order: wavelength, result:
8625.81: 87.77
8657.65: 82.27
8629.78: 87.94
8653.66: 85.13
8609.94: 86.66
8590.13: 86.18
